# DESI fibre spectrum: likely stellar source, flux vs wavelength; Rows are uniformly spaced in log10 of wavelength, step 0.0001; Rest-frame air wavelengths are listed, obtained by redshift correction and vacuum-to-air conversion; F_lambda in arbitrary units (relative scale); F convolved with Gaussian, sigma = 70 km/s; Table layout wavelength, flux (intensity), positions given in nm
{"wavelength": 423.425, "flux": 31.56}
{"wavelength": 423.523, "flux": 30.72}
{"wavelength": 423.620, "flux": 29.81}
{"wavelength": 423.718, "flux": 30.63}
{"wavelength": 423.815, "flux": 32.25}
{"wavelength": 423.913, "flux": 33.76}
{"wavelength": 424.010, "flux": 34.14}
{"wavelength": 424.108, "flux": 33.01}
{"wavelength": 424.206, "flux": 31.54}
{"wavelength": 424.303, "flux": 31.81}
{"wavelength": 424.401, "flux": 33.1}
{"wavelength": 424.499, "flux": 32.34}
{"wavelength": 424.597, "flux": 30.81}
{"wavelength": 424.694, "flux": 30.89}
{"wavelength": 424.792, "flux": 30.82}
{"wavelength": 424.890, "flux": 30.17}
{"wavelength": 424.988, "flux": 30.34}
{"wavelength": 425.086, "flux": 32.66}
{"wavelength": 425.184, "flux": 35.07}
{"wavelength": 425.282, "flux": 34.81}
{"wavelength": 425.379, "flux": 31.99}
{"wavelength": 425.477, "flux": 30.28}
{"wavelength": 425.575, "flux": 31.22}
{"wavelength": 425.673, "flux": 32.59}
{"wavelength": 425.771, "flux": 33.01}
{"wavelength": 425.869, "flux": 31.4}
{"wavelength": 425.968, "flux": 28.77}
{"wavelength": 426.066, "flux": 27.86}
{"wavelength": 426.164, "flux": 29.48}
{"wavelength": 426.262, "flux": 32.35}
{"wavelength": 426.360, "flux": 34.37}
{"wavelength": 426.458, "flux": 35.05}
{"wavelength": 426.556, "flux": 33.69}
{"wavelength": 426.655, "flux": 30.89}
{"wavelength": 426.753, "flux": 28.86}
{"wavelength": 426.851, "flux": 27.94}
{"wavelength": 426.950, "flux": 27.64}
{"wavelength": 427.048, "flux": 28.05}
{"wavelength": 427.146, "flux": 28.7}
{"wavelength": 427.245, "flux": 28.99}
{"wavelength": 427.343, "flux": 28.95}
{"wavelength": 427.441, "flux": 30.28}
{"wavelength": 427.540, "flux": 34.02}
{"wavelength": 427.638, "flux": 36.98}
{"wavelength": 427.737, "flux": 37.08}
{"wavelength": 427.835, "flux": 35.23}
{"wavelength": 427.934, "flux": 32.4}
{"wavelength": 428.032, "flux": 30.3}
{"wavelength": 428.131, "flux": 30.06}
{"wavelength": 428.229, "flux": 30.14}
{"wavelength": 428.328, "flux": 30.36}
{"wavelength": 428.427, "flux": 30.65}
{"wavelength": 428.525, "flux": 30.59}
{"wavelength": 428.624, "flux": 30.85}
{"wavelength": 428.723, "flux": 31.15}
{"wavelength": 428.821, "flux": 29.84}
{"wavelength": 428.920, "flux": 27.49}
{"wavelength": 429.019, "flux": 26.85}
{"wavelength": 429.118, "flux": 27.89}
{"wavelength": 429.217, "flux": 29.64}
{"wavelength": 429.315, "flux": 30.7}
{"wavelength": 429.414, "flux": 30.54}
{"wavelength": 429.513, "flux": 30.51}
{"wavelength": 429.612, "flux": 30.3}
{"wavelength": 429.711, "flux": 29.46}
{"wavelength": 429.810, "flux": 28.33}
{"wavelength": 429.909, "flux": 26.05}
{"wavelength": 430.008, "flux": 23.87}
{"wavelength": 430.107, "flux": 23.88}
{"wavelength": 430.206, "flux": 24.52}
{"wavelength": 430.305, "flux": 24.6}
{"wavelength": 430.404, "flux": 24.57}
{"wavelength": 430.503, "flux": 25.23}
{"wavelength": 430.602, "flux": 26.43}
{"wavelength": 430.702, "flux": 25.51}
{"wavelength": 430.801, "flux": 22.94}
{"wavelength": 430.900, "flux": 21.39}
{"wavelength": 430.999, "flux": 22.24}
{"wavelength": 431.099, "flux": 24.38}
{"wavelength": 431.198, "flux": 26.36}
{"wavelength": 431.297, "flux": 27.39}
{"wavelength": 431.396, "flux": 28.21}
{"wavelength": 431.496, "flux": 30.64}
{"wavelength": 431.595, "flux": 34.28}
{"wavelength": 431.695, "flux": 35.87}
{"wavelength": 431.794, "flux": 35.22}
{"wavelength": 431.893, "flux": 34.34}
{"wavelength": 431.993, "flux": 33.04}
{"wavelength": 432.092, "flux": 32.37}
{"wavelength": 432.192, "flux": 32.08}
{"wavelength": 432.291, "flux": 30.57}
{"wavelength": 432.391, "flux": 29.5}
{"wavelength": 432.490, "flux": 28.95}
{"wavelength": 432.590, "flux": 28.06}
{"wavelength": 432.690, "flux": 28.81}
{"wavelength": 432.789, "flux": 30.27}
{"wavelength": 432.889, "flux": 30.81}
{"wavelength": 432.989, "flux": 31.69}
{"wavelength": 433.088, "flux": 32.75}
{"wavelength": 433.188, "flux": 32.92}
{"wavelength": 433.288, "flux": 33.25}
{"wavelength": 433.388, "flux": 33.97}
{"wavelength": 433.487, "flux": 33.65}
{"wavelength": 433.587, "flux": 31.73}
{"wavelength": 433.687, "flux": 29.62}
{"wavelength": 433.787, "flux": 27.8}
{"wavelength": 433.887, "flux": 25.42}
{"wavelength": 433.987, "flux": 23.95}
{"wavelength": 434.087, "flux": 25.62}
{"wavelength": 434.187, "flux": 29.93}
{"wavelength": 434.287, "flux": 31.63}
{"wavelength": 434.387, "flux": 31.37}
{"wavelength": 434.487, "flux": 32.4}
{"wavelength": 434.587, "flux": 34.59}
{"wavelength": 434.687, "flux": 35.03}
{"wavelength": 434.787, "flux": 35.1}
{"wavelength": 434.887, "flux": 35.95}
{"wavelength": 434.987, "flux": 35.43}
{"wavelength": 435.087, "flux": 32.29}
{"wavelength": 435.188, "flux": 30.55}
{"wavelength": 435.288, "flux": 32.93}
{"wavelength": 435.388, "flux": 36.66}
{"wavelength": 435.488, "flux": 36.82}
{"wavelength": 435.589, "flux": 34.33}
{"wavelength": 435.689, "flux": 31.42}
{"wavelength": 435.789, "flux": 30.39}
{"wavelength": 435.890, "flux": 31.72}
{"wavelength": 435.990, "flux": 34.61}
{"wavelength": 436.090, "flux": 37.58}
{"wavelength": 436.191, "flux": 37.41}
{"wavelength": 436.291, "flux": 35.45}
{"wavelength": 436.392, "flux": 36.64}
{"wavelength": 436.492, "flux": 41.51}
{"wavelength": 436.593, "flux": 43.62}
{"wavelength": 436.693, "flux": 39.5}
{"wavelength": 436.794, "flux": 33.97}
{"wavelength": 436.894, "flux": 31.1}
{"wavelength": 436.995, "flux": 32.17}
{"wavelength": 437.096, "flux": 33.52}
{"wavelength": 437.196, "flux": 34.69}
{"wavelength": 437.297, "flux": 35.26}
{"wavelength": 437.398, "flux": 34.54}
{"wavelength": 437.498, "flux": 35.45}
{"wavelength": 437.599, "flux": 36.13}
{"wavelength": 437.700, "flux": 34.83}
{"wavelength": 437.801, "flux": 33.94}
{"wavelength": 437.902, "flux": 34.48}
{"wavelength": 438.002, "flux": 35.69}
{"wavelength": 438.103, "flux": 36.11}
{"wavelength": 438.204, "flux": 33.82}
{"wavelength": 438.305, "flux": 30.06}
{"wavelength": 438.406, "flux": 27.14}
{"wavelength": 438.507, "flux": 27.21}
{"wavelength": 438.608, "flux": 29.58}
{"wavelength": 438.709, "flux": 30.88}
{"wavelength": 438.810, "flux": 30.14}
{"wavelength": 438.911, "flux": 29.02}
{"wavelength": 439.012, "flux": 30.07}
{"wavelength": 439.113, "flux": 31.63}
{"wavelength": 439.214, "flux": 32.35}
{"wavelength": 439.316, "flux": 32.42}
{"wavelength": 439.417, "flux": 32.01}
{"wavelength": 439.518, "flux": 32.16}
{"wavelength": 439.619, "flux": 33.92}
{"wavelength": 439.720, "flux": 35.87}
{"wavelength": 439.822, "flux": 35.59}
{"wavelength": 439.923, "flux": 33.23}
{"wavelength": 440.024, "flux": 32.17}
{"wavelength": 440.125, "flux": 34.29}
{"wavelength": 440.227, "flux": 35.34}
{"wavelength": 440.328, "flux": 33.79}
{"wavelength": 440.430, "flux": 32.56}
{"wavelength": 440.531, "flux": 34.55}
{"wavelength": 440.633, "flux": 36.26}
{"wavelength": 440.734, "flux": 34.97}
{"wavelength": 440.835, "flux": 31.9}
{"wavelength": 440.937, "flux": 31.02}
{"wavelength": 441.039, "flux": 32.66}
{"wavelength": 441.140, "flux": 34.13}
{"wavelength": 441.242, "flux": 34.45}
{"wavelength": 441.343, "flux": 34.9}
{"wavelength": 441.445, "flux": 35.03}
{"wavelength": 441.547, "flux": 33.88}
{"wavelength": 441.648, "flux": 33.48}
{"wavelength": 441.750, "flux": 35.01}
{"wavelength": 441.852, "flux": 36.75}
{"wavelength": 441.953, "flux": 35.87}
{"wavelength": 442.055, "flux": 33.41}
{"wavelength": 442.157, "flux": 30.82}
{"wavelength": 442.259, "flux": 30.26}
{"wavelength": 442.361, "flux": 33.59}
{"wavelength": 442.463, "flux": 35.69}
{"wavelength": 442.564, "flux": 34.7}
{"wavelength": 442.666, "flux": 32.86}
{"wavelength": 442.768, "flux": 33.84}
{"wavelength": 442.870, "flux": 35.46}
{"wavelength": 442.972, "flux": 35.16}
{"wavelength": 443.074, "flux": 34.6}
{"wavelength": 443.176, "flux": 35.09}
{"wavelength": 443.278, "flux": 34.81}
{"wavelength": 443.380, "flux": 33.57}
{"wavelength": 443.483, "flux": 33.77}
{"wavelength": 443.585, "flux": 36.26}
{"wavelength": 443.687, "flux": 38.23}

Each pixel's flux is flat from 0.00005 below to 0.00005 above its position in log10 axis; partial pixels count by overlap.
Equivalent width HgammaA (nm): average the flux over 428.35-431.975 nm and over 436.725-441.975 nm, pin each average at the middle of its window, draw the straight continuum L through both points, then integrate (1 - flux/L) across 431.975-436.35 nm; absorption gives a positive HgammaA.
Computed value -0.23 nm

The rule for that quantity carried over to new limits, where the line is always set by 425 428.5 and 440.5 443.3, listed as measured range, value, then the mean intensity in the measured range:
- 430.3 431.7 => 0.251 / 26.4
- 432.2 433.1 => 0.065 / 30.2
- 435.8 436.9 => -0.116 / 36.7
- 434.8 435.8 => -0.027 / 33.9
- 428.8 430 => 0.119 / 28.8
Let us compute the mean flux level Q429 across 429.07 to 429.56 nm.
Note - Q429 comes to 29.9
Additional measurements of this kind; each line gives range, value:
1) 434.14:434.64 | 32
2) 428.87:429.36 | 28.5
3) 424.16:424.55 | 32.2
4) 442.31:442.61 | 34.7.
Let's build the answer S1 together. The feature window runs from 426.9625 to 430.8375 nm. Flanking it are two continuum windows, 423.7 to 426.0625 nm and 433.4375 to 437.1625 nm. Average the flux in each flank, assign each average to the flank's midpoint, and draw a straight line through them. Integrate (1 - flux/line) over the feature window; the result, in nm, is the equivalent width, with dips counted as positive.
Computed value 0.40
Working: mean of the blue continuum 31.9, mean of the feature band 29.1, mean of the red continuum 33.3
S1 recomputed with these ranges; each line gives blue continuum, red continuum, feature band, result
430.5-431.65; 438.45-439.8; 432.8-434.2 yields -0.12 nm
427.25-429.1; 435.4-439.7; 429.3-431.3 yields 0.36 nm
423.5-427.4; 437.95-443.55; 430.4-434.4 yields 0.34 nm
